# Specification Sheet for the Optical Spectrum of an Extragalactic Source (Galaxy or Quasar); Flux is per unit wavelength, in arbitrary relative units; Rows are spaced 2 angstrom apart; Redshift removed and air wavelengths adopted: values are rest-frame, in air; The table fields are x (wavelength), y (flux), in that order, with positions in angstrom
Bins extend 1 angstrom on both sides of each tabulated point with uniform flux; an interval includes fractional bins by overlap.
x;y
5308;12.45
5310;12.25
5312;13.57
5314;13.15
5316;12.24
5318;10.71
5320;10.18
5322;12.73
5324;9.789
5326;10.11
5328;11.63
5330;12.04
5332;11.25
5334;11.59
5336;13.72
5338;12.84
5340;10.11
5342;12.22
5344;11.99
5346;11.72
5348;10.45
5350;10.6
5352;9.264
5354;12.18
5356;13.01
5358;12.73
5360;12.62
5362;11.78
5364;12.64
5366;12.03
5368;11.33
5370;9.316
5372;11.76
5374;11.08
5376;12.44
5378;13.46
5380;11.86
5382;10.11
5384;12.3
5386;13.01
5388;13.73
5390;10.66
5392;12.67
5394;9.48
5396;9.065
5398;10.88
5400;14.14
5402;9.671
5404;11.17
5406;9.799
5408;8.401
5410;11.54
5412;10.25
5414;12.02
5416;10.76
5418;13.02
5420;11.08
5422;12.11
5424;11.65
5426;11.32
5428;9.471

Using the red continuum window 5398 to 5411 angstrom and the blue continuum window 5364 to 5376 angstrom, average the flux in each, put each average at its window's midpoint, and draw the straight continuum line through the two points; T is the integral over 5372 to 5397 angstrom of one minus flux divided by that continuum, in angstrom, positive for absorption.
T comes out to -1.2 angstrom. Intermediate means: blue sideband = 11.3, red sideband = 10.8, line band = 11.7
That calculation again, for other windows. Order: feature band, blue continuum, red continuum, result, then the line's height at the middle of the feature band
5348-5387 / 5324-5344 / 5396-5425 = -1.1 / 11.4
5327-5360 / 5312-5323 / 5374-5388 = 0.9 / 12.1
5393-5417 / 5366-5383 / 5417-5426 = 2.3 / 11.7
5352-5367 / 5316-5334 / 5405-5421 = -1.6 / 11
